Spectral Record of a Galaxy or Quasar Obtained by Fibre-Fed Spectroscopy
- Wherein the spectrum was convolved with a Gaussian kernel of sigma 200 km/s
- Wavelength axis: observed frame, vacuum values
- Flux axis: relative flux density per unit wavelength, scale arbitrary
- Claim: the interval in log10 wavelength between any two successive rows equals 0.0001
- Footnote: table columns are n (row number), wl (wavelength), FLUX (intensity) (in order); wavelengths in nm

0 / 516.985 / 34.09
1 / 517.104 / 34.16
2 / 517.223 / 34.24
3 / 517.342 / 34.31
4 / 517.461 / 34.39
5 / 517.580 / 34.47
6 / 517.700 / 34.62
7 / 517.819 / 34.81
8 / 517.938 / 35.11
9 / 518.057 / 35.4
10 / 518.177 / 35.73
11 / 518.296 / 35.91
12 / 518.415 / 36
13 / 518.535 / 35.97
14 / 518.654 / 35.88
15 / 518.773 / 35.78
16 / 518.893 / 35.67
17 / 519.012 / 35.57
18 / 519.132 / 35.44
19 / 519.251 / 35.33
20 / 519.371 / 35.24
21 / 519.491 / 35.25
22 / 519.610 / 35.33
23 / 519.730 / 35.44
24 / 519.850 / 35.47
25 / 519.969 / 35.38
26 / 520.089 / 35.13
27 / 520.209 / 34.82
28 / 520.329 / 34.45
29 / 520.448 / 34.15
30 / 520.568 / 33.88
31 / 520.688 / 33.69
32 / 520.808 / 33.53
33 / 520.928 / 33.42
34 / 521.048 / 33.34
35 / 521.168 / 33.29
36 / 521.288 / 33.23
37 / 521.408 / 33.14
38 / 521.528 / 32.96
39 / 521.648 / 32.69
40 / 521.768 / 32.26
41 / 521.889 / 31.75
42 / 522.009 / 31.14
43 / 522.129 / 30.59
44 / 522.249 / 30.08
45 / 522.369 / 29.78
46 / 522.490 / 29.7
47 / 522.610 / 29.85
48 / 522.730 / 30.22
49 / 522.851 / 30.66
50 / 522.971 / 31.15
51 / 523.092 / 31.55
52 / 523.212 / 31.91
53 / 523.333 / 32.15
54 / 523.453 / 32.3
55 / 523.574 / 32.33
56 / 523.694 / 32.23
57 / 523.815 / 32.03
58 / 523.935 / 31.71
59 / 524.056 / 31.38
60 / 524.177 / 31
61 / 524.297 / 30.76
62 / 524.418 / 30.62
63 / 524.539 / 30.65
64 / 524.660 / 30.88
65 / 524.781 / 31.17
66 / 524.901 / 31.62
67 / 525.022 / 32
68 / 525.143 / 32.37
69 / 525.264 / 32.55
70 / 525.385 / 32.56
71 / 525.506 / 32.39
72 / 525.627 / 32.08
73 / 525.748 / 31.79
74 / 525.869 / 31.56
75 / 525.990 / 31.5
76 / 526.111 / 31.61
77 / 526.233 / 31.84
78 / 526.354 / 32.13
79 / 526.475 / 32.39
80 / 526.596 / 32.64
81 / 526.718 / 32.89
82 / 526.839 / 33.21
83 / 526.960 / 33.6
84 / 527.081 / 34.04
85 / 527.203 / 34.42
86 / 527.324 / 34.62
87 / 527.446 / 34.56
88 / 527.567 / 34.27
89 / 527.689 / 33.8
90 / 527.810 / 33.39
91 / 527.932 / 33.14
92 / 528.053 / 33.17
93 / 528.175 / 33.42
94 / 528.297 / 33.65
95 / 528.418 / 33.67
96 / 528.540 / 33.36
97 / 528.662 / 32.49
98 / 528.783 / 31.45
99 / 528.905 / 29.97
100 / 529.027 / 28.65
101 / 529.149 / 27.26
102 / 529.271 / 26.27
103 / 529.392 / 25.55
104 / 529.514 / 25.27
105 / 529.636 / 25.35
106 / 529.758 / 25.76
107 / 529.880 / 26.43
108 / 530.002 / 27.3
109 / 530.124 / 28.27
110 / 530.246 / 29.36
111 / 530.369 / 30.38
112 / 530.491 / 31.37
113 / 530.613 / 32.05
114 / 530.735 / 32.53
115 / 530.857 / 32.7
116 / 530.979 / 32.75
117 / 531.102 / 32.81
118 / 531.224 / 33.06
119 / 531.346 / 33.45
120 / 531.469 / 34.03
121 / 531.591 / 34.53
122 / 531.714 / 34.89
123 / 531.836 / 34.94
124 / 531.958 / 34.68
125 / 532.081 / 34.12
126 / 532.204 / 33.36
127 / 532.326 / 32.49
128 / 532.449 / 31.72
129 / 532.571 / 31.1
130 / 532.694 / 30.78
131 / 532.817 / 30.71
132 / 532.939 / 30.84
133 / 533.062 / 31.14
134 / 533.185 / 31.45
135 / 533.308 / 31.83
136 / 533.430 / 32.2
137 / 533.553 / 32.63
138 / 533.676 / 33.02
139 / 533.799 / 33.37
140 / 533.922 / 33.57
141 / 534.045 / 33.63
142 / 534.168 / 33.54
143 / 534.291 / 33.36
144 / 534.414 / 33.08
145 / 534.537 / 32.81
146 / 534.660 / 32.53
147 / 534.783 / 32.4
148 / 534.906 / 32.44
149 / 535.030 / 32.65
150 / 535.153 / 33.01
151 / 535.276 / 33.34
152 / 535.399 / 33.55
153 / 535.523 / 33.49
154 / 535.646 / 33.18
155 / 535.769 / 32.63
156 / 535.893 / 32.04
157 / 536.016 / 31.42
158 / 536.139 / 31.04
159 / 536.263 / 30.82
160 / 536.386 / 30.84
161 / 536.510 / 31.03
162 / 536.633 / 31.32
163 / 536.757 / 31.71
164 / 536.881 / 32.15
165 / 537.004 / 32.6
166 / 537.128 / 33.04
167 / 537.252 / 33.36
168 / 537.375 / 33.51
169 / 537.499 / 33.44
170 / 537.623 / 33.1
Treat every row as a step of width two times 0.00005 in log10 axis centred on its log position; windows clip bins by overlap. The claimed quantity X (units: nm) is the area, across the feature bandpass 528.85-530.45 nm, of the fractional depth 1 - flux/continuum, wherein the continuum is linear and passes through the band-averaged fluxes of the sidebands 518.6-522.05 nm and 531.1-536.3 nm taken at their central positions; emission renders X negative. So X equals 0.28 nm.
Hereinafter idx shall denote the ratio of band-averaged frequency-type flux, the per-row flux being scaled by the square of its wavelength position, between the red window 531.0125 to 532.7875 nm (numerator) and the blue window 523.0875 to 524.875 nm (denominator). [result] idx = 1.09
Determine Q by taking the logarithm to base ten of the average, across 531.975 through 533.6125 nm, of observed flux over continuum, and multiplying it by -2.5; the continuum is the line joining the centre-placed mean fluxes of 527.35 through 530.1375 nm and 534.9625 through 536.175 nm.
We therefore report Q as -0.007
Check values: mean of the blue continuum 30.4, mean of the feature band 31.9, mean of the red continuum 32.7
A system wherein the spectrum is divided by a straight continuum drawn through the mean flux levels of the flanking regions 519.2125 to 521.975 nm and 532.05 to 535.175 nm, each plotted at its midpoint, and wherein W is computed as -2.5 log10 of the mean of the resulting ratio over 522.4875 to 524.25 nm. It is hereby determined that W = 0.075 mag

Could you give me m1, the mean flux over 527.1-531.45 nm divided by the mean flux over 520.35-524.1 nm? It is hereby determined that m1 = 0.97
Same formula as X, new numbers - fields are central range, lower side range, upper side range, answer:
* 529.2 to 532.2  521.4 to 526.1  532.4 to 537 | 0.11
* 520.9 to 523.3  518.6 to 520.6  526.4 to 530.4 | 0.17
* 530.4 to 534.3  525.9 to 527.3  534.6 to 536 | 0.01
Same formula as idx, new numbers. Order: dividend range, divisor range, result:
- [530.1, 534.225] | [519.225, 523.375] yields 1.03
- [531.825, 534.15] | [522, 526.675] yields 1.07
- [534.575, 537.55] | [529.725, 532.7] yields 1.04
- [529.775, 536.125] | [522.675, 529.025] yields 1.03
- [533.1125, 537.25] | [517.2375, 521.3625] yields 0.99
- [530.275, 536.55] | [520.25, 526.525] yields 1.06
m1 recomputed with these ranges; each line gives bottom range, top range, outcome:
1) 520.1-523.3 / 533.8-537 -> 1.01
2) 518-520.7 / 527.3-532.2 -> 0.89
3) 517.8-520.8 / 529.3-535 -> 0.90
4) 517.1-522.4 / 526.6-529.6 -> 0.93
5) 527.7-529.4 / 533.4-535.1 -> 1.05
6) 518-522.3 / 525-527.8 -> 0.96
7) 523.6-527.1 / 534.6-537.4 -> 1.01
